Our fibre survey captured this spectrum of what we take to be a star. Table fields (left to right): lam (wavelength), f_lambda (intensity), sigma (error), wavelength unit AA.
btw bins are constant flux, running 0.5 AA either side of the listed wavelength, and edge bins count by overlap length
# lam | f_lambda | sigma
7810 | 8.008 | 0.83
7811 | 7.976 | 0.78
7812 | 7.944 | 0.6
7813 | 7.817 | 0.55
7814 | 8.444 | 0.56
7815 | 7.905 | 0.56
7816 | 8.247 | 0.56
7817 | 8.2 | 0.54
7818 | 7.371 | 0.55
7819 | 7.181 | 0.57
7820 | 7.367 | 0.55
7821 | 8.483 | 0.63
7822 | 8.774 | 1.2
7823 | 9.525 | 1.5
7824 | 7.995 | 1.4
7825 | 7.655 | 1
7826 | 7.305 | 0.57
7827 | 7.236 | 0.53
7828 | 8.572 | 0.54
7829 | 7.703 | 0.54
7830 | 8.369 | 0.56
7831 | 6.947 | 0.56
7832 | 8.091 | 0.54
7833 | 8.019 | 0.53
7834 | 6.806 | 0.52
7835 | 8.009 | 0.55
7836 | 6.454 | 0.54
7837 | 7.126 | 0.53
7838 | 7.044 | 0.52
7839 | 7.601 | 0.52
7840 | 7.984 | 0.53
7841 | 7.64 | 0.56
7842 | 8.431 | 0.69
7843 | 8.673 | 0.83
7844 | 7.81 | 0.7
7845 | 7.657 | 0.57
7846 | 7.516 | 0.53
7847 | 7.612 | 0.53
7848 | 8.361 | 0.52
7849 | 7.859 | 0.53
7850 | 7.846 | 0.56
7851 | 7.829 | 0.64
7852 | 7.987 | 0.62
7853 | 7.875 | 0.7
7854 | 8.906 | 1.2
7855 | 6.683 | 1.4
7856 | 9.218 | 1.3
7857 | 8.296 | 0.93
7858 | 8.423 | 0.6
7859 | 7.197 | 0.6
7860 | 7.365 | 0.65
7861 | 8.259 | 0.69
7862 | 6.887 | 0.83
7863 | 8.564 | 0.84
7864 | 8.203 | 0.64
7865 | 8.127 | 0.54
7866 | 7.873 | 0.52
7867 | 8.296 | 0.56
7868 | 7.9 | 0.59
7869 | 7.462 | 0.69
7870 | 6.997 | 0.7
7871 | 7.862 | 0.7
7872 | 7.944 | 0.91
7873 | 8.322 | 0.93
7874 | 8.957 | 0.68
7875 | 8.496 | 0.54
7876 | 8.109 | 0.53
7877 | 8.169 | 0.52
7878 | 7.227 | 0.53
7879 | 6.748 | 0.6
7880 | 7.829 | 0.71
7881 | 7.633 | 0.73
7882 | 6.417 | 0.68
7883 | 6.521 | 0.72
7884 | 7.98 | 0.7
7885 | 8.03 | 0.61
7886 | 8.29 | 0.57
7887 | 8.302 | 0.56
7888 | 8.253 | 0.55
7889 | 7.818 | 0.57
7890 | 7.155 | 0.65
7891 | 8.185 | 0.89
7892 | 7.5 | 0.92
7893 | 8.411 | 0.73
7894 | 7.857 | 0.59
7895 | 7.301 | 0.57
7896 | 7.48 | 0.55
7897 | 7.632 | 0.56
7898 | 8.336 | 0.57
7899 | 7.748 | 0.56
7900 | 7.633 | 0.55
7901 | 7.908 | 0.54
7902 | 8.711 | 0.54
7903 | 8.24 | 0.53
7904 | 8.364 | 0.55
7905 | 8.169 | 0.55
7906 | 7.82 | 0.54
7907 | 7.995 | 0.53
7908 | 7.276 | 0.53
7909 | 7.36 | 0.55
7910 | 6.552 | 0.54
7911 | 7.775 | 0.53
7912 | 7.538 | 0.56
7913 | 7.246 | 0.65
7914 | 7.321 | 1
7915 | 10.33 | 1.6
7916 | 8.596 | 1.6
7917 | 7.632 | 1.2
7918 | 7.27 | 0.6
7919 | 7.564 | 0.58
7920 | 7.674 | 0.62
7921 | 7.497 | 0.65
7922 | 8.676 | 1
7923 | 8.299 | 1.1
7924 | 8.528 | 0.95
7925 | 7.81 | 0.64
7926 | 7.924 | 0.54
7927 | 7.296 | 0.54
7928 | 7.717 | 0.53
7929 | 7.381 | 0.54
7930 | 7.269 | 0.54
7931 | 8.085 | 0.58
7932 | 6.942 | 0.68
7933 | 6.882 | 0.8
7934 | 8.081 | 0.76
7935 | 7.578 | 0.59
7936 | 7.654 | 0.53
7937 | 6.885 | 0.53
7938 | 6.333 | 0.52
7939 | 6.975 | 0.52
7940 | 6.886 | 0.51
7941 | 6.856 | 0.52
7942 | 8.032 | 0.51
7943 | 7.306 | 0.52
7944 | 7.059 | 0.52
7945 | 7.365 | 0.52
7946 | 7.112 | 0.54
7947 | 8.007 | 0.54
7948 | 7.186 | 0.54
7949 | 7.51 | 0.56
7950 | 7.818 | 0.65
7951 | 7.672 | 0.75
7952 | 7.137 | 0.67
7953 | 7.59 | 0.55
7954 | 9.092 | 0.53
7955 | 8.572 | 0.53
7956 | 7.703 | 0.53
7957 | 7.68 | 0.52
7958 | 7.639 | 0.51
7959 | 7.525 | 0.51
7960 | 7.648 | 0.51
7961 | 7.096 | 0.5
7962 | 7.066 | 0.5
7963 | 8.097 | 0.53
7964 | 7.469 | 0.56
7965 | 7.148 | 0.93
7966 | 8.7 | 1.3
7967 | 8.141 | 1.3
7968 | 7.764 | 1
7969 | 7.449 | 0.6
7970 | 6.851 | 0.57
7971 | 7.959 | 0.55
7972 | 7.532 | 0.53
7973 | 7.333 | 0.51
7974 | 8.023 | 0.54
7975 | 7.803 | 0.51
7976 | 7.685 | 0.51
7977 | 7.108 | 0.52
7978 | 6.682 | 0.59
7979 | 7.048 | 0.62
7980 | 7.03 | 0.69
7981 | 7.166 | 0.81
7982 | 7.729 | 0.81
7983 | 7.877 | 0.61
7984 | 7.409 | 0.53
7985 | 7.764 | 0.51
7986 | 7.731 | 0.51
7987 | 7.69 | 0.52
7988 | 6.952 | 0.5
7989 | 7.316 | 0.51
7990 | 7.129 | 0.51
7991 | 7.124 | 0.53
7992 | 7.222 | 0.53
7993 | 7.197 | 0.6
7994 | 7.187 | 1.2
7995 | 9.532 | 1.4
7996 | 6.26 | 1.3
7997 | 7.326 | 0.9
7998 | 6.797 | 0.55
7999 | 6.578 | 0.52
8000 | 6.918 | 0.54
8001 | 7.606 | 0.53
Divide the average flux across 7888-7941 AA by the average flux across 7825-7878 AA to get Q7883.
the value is 0.98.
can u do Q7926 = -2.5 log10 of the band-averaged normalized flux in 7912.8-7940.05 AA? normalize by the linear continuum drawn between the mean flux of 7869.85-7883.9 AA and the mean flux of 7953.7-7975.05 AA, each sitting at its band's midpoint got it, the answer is 0.01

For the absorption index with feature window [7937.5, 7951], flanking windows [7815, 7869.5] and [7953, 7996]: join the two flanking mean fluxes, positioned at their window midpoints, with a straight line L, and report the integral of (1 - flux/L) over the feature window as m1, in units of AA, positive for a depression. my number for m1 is 0.6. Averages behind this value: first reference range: 7.87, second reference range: 7.58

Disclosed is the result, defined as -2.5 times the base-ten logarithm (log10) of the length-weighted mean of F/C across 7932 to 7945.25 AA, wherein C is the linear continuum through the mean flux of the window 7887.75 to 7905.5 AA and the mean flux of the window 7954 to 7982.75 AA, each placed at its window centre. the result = 0.08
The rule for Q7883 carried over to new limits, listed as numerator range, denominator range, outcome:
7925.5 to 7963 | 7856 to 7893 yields 0.95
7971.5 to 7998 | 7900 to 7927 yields 0.94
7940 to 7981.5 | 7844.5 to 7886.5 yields 0.96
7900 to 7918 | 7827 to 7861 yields 1.01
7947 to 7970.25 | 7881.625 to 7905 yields 0.98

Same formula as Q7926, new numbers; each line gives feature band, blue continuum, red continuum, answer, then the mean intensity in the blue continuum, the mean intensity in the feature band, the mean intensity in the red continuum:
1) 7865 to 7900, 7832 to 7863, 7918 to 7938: -0.010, 7.8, 7.8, 7.63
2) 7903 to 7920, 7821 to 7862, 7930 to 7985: -0.023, 7.86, 7.81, 7.5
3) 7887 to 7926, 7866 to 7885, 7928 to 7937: -0.043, 7.73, 7.89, 7.46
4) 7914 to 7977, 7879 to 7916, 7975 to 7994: -0.015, 7.8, 7.64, 7.33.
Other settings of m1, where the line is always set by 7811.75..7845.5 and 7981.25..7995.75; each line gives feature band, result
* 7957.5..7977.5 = -0.08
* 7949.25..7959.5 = -0.32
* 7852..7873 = -0.43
